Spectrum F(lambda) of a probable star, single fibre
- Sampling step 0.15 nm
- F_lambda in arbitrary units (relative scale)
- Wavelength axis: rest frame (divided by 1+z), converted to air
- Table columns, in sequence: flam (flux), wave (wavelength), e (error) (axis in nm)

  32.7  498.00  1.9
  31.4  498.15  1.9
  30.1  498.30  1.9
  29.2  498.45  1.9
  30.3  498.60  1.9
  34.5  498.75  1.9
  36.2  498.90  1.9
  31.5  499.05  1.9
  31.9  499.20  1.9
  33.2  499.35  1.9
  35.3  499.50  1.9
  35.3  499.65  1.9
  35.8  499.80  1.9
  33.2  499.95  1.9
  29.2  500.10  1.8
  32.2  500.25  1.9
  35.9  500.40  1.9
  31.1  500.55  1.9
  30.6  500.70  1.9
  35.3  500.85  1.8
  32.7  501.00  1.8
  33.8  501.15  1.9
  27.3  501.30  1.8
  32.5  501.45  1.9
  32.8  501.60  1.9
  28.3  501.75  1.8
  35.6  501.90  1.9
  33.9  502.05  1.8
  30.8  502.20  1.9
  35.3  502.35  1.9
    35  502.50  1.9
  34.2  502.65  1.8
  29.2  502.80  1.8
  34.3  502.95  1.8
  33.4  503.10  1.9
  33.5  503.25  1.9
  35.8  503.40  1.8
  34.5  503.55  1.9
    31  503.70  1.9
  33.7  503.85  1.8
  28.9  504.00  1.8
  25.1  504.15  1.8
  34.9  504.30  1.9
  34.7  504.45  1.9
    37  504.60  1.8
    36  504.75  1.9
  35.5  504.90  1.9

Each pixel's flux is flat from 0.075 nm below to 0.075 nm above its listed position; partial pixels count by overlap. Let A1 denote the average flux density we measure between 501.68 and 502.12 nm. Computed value 32.6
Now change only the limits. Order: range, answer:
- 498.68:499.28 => 33.5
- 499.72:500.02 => 34.5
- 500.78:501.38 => 32.3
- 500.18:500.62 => 33.1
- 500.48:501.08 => 32.4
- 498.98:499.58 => 33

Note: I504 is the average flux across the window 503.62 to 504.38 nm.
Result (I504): 30.8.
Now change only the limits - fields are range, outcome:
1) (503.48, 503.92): 33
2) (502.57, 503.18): 32.8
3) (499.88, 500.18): 31.2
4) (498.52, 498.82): 32.3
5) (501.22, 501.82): 30.3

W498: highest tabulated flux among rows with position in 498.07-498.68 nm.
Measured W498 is 31.4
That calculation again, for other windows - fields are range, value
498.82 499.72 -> 36.2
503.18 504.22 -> 35.8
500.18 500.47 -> 35.9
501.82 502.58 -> 35.6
